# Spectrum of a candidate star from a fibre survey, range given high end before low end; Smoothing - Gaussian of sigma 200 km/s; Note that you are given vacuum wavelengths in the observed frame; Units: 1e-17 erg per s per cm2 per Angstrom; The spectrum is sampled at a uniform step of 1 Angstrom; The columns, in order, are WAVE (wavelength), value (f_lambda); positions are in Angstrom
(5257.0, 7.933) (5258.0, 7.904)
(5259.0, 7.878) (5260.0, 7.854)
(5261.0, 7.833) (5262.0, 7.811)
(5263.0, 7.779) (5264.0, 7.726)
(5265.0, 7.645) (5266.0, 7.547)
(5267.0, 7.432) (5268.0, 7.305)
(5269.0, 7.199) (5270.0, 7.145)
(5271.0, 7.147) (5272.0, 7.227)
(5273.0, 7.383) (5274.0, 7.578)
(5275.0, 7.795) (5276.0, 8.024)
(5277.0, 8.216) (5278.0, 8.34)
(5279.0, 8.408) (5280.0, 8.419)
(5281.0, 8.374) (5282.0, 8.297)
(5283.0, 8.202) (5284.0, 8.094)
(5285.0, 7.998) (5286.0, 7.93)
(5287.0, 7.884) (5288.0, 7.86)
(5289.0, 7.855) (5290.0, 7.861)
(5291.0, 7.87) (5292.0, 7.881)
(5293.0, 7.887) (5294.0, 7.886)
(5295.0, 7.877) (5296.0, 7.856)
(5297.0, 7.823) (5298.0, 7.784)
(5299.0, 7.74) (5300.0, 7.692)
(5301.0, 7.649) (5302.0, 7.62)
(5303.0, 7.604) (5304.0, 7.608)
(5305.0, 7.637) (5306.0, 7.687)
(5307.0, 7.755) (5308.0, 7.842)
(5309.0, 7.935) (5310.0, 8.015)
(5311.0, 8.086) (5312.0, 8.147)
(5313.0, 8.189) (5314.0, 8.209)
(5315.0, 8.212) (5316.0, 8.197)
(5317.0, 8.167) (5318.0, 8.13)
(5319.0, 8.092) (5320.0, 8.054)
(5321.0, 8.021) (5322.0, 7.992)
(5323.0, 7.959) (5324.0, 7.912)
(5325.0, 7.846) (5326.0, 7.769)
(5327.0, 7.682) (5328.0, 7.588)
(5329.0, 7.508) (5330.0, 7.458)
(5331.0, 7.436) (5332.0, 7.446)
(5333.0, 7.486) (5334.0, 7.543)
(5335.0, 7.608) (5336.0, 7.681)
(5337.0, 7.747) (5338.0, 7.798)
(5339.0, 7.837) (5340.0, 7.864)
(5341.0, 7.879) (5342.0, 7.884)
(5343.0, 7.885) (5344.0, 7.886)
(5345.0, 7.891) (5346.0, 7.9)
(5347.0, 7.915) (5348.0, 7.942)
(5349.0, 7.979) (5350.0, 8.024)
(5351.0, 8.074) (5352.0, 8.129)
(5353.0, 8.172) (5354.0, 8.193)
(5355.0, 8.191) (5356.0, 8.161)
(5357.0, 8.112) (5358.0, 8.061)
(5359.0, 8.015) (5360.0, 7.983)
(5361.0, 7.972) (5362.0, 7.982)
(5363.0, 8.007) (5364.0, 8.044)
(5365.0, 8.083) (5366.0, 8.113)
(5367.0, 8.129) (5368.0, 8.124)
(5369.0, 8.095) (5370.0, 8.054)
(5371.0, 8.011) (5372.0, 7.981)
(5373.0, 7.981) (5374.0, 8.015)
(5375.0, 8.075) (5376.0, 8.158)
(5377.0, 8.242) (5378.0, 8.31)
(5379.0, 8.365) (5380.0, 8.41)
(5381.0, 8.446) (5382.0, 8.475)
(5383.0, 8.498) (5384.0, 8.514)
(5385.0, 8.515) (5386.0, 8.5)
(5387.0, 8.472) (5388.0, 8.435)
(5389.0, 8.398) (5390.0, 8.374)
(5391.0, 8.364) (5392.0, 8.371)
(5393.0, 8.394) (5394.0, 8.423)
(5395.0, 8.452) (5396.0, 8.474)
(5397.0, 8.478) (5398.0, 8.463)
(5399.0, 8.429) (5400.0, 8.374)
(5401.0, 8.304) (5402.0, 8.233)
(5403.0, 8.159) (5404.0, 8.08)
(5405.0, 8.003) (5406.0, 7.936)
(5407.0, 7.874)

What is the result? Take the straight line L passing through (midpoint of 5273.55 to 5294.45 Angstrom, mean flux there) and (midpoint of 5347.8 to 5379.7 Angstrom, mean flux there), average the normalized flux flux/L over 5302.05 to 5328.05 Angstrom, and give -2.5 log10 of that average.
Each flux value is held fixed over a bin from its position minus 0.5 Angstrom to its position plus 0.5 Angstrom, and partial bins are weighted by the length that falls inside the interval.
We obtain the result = 0.02 mag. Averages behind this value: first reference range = 8.03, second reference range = 8.09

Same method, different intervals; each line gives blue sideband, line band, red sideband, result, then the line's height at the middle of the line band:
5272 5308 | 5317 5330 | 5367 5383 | 0.02 mag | 8.01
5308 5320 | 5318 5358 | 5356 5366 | 0.03 mag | 8.07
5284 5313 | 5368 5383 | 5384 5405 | 0.01 mag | 8.27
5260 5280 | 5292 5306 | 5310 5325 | 0.03 mag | 7.93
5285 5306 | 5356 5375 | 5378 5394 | 0.03 mag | 8.29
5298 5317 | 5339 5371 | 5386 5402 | 0.02 mag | 8.17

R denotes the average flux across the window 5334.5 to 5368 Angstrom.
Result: 7.98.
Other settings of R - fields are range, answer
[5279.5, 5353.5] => 7.89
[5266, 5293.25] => 7.83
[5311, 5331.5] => 7.93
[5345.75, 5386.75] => 8.15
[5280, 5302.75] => 7.91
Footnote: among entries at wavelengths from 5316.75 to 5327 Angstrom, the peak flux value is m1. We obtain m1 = 8.167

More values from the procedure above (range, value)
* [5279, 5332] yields 8.419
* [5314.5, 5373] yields 8.212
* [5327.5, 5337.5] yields 7.747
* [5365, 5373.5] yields 8.129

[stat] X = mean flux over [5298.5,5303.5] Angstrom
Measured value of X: 7.66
